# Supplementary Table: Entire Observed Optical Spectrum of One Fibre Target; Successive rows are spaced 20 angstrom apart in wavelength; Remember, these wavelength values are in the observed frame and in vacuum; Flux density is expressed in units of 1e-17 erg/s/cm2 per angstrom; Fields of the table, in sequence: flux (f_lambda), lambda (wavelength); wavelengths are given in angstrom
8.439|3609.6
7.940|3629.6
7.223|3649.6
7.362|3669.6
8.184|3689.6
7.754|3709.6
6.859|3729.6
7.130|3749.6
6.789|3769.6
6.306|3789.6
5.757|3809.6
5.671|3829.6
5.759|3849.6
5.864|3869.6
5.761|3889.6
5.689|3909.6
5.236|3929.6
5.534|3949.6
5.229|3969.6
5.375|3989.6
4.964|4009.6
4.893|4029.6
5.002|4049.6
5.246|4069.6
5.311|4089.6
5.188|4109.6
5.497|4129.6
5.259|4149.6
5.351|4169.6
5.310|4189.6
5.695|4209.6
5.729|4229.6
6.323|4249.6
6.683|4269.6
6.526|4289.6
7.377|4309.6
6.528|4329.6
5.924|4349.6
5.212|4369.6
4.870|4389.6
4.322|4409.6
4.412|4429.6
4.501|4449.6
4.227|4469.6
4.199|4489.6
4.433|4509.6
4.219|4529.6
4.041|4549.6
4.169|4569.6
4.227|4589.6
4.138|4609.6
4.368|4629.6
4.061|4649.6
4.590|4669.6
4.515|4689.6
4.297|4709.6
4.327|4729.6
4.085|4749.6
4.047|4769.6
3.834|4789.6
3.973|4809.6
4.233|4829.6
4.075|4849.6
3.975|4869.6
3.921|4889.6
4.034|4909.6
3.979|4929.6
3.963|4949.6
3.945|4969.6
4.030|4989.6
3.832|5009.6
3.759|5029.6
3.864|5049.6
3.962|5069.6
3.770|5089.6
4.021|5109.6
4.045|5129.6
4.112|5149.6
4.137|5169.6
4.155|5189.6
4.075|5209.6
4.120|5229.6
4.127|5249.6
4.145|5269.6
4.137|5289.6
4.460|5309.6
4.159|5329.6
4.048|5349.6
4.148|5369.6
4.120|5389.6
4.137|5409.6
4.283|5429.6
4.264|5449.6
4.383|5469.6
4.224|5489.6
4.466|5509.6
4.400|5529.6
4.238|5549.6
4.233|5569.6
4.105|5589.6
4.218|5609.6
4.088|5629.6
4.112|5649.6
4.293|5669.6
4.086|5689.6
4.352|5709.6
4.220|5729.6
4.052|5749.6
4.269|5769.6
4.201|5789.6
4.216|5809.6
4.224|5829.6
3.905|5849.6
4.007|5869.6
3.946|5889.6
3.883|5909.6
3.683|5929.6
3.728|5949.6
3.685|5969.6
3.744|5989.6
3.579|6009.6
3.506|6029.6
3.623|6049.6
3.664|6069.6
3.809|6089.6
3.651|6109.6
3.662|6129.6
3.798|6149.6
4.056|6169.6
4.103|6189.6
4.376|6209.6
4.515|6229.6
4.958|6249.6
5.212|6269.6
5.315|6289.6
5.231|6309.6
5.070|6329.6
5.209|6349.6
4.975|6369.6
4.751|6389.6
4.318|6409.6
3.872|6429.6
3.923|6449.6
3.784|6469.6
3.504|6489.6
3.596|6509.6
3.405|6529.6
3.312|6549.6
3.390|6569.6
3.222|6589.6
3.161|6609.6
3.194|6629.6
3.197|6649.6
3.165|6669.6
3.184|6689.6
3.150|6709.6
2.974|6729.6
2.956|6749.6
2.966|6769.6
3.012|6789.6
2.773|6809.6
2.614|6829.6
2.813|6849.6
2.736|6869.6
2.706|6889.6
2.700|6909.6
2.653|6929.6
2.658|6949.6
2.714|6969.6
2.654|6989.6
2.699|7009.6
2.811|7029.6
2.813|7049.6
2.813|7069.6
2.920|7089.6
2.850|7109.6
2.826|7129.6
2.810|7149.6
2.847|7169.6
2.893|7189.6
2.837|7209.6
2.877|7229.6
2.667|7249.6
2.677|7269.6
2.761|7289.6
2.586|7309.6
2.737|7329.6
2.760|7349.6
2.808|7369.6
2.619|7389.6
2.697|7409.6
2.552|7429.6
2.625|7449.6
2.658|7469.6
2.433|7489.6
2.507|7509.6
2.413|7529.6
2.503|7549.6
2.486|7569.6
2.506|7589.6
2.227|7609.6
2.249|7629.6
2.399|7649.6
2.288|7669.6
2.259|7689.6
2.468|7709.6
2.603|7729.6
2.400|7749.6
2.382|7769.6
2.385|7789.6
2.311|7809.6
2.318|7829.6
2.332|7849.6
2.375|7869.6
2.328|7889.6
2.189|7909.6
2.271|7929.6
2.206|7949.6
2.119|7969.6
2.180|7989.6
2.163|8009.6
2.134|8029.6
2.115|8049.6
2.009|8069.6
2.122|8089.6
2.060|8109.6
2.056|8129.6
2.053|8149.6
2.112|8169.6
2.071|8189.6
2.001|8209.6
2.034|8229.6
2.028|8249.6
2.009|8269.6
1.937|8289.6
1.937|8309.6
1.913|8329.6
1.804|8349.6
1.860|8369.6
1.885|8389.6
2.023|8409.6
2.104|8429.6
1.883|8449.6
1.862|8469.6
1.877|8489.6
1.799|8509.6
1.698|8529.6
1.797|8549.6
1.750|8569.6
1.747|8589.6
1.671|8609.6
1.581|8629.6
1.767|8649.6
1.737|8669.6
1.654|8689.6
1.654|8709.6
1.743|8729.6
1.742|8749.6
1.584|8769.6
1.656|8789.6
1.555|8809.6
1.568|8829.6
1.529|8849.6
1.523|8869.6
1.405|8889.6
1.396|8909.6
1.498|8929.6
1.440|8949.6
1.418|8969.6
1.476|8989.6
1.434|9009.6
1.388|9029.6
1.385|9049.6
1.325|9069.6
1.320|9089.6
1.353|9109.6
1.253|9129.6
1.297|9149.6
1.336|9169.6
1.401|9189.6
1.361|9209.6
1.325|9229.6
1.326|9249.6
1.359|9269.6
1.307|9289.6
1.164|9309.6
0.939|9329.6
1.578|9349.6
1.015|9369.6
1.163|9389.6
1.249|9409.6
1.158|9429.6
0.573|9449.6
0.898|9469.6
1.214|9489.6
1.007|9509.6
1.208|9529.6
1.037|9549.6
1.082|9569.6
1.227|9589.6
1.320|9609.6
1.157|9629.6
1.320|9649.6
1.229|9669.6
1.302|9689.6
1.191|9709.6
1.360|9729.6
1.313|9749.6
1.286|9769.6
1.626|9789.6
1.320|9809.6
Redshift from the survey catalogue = 1.258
